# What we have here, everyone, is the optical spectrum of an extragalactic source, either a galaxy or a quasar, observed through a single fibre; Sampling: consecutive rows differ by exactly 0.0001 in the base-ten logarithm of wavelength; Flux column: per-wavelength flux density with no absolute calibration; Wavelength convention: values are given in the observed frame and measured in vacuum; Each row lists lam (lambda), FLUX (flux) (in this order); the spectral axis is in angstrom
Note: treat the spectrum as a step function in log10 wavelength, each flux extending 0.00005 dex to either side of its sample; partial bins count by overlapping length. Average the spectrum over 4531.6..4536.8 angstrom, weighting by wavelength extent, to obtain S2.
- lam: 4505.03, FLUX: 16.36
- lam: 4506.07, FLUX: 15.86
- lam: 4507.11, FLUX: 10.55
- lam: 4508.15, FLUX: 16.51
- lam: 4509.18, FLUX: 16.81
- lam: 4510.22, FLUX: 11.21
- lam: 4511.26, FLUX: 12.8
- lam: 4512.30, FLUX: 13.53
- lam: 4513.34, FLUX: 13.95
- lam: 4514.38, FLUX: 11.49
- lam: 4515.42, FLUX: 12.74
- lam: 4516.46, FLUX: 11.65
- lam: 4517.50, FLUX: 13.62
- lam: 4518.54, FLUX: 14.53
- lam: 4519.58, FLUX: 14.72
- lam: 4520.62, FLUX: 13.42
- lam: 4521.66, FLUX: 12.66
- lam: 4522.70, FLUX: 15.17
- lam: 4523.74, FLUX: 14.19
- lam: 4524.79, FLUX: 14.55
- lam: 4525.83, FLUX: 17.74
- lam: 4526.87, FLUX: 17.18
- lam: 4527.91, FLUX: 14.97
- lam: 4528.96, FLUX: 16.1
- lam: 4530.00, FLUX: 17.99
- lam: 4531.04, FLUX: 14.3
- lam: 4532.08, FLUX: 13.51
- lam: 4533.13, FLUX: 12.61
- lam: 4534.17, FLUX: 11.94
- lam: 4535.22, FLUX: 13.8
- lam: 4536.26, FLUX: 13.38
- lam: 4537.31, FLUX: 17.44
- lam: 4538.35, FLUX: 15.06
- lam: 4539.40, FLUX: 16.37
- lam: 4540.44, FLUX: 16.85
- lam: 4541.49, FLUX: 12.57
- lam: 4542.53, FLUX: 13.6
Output 13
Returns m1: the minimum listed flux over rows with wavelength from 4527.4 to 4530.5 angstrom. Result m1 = 14.97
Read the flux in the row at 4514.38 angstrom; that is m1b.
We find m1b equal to 11.49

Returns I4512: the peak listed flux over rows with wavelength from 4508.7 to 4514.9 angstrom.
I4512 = 16.81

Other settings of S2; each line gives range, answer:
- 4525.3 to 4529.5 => 16.5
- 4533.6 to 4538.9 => 14.3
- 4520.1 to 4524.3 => 13.9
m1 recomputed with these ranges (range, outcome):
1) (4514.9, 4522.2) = 11.65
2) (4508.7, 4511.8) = 11.21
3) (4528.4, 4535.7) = 11.94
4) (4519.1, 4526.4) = 12.66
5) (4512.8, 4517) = 11.49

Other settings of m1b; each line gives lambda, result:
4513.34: 13.95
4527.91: 14.97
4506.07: 15.86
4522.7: 15.17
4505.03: 16.36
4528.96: 16.1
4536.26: 13.38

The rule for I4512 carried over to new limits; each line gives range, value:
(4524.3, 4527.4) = 17.74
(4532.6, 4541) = 17.44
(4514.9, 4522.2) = 14.72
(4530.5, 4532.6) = 14.3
